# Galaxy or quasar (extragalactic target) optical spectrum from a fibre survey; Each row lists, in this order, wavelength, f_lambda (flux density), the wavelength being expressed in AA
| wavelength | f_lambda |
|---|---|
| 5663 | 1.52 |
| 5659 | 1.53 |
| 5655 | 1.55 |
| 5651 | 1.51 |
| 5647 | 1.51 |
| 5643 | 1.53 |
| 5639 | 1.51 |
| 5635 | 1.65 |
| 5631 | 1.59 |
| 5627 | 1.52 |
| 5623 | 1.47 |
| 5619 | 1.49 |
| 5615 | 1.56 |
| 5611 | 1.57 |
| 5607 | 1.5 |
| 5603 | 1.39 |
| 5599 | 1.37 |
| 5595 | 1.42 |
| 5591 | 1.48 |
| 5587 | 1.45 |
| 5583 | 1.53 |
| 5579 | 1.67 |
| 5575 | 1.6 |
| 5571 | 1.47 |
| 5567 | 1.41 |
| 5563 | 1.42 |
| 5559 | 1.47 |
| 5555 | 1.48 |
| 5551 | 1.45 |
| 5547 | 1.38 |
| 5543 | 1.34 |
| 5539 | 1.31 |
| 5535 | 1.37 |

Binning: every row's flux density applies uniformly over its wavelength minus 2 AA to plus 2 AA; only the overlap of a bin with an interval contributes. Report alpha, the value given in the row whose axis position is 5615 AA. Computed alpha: 1.56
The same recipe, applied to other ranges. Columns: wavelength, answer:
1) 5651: 1.51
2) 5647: 1.51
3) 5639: 1.51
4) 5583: 1.53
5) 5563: 1.42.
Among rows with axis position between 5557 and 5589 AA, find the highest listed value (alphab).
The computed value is 1.67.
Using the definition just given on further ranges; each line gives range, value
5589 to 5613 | 1.57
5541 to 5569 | 1.48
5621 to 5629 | 1.52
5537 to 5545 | 1.34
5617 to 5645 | 1.65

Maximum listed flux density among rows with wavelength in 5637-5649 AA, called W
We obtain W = 1.53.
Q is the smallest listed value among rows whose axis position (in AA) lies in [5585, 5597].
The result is 1.42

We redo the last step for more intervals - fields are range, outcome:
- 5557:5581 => 1.41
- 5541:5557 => 1.34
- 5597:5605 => 1.37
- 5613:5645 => 1.47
